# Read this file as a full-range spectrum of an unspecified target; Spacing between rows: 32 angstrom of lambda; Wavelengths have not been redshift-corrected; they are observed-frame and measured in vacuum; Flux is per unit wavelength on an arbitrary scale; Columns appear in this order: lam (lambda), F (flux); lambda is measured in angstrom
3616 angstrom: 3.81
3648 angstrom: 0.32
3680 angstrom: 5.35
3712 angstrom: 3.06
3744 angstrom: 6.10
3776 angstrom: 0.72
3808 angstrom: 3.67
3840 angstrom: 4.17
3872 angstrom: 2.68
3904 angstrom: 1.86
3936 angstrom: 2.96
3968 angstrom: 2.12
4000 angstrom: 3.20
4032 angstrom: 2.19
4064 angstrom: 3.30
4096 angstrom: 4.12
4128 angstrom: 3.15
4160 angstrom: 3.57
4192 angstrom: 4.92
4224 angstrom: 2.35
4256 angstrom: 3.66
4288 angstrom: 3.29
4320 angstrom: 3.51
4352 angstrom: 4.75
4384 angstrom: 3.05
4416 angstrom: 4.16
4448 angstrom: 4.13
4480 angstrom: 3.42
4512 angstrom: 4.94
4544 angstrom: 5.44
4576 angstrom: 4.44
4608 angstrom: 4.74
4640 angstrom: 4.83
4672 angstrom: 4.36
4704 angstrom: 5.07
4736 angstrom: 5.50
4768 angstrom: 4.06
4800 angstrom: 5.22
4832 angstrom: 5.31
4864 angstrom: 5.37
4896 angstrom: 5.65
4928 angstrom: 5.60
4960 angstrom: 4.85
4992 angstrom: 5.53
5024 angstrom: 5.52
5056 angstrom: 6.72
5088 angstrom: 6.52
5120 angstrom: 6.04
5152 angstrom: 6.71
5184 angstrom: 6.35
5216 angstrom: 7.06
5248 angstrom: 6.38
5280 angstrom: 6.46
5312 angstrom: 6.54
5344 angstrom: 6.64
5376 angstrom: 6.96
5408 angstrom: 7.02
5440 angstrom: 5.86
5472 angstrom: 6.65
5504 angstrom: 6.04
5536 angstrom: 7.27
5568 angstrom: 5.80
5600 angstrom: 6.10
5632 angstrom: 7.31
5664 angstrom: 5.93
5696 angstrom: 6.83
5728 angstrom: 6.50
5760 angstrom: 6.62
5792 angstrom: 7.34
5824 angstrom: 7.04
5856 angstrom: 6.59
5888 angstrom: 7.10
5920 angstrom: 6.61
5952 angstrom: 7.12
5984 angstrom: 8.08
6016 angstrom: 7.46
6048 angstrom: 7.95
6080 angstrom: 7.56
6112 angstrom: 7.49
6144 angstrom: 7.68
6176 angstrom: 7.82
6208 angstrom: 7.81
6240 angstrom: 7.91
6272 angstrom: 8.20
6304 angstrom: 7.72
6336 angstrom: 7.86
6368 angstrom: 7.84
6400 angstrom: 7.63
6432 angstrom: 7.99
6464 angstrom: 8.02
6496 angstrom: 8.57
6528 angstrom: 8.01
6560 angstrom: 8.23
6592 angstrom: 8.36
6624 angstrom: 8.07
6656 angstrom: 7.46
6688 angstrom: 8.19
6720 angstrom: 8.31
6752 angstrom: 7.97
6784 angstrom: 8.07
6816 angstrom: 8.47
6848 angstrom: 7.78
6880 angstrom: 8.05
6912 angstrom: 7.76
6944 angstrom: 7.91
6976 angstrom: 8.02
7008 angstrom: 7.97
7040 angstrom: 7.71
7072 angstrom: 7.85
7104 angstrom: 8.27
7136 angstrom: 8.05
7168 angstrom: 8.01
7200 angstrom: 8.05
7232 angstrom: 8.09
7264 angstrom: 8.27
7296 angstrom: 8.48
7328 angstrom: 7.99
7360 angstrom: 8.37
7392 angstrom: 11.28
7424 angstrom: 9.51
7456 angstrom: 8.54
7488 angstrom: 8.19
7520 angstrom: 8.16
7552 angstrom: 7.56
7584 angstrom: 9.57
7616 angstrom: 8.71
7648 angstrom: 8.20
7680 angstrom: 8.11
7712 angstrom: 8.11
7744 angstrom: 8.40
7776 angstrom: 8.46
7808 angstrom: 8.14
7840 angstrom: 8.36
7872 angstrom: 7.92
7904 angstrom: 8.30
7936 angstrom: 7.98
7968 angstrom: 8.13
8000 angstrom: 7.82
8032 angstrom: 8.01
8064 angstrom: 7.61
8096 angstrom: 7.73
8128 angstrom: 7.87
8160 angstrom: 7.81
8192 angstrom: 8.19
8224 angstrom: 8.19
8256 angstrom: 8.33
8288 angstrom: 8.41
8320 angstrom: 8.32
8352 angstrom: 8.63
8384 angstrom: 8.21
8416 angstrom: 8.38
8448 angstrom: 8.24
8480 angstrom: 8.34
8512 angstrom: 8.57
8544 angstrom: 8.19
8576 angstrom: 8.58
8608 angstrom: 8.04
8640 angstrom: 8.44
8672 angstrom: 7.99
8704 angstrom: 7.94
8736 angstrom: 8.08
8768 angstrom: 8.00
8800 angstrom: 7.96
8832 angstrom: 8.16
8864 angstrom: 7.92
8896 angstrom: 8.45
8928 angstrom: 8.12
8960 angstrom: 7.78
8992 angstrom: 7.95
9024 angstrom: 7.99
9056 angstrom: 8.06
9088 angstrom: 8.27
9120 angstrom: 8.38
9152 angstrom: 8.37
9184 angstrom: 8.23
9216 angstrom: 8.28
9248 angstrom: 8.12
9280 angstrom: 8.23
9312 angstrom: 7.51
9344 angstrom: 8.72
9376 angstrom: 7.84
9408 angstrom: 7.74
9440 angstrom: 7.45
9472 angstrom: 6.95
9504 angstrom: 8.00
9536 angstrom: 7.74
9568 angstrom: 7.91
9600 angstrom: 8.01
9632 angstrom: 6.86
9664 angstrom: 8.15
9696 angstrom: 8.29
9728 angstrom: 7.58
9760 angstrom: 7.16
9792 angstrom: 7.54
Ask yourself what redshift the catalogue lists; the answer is 0.127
